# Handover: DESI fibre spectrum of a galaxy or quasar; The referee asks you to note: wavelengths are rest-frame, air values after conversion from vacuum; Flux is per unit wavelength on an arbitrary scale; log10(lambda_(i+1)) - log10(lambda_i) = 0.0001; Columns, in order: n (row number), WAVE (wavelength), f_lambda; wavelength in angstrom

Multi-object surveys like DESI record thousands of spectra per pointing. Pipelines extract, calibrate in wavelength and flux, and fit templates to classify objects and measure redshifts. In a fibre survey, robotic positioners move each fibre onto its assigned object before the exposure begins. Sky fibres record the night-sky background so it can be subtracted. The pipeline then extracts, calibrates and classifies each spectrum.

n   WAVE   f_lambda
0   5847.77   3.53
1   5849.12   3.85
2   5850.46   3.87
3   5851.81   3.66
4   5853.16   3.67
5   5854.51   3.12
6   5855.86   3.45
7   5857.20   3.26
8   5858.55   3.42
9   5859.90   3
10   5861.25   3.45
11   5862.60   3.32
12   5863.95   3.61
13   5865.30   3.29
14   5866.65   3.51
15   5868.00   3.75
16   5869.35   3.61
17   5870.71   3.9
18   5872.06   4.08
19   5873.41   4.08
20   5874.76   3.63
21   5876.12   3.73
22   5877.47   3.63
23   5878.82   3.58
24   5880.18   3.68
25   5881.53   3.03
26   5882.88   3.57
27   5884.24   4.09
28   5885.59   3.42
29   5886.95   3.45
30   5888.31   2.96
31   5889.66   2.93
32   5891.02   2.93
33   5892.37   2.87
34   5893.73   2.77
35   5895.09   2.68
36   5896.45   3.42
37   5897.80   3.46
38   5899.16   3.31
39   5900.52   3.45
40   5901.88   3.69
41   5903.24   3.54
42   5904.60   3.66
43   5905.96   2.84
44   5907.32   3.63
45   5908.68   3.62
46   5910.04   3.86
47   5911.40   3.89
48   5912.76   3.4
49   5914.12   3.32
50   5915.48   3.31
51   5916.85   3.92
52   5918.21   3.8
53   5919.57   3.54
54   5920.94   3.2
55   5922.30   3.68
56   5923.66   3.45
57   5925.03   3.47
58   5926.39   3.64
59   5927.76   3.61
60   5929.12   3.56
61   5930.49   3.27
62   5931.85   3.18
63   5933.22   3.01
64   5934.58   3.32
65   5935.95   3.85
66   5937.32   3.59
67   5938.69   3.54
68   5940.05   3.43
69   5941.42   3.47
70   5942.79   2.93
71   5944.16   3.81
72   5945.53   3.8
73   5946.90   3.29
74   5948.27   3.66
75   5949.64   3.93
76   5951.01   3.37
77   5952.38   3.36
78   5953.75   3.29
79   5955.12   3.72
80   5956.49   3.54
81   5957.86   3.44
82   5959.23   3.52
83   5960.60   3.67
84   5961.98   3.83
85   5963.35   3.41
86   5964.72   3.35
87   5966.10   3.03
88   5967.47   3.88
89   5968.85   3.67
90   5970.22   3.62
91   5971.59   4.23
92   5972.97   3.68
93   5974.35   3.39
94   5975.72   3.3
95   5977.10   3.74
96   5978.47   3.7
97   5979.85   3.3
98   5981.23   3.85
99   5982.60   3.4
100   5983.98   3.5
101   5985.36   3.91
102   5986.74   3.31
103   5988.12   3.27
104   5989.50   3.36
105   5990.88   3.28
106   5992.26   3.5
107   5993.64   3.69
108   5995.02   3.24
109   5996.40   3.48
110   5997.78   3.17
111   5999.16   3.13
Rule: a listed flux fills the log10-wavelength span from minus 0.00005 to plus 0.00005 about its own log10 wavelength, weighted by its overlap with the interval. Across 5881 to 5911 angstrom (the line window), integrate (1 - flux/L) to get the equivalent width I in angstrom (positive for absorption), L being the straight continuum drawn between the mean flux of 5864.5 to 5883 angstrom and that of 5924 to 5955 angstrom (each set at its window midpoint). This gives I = 2.1 angstrom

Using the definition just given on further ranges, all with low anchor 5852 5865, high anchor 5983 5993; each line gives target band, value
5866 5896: -0.55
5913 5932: -0.52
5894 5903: 0.20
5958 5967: -0.12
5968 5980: -0.72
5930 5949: -0.13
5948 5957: -0.32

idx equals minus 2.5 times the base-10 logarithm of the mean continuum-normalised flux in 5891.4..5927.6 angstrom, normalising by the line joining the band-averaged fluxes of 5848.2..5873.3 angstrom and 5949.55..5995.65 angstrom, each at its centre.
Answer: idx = 0.03 mag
